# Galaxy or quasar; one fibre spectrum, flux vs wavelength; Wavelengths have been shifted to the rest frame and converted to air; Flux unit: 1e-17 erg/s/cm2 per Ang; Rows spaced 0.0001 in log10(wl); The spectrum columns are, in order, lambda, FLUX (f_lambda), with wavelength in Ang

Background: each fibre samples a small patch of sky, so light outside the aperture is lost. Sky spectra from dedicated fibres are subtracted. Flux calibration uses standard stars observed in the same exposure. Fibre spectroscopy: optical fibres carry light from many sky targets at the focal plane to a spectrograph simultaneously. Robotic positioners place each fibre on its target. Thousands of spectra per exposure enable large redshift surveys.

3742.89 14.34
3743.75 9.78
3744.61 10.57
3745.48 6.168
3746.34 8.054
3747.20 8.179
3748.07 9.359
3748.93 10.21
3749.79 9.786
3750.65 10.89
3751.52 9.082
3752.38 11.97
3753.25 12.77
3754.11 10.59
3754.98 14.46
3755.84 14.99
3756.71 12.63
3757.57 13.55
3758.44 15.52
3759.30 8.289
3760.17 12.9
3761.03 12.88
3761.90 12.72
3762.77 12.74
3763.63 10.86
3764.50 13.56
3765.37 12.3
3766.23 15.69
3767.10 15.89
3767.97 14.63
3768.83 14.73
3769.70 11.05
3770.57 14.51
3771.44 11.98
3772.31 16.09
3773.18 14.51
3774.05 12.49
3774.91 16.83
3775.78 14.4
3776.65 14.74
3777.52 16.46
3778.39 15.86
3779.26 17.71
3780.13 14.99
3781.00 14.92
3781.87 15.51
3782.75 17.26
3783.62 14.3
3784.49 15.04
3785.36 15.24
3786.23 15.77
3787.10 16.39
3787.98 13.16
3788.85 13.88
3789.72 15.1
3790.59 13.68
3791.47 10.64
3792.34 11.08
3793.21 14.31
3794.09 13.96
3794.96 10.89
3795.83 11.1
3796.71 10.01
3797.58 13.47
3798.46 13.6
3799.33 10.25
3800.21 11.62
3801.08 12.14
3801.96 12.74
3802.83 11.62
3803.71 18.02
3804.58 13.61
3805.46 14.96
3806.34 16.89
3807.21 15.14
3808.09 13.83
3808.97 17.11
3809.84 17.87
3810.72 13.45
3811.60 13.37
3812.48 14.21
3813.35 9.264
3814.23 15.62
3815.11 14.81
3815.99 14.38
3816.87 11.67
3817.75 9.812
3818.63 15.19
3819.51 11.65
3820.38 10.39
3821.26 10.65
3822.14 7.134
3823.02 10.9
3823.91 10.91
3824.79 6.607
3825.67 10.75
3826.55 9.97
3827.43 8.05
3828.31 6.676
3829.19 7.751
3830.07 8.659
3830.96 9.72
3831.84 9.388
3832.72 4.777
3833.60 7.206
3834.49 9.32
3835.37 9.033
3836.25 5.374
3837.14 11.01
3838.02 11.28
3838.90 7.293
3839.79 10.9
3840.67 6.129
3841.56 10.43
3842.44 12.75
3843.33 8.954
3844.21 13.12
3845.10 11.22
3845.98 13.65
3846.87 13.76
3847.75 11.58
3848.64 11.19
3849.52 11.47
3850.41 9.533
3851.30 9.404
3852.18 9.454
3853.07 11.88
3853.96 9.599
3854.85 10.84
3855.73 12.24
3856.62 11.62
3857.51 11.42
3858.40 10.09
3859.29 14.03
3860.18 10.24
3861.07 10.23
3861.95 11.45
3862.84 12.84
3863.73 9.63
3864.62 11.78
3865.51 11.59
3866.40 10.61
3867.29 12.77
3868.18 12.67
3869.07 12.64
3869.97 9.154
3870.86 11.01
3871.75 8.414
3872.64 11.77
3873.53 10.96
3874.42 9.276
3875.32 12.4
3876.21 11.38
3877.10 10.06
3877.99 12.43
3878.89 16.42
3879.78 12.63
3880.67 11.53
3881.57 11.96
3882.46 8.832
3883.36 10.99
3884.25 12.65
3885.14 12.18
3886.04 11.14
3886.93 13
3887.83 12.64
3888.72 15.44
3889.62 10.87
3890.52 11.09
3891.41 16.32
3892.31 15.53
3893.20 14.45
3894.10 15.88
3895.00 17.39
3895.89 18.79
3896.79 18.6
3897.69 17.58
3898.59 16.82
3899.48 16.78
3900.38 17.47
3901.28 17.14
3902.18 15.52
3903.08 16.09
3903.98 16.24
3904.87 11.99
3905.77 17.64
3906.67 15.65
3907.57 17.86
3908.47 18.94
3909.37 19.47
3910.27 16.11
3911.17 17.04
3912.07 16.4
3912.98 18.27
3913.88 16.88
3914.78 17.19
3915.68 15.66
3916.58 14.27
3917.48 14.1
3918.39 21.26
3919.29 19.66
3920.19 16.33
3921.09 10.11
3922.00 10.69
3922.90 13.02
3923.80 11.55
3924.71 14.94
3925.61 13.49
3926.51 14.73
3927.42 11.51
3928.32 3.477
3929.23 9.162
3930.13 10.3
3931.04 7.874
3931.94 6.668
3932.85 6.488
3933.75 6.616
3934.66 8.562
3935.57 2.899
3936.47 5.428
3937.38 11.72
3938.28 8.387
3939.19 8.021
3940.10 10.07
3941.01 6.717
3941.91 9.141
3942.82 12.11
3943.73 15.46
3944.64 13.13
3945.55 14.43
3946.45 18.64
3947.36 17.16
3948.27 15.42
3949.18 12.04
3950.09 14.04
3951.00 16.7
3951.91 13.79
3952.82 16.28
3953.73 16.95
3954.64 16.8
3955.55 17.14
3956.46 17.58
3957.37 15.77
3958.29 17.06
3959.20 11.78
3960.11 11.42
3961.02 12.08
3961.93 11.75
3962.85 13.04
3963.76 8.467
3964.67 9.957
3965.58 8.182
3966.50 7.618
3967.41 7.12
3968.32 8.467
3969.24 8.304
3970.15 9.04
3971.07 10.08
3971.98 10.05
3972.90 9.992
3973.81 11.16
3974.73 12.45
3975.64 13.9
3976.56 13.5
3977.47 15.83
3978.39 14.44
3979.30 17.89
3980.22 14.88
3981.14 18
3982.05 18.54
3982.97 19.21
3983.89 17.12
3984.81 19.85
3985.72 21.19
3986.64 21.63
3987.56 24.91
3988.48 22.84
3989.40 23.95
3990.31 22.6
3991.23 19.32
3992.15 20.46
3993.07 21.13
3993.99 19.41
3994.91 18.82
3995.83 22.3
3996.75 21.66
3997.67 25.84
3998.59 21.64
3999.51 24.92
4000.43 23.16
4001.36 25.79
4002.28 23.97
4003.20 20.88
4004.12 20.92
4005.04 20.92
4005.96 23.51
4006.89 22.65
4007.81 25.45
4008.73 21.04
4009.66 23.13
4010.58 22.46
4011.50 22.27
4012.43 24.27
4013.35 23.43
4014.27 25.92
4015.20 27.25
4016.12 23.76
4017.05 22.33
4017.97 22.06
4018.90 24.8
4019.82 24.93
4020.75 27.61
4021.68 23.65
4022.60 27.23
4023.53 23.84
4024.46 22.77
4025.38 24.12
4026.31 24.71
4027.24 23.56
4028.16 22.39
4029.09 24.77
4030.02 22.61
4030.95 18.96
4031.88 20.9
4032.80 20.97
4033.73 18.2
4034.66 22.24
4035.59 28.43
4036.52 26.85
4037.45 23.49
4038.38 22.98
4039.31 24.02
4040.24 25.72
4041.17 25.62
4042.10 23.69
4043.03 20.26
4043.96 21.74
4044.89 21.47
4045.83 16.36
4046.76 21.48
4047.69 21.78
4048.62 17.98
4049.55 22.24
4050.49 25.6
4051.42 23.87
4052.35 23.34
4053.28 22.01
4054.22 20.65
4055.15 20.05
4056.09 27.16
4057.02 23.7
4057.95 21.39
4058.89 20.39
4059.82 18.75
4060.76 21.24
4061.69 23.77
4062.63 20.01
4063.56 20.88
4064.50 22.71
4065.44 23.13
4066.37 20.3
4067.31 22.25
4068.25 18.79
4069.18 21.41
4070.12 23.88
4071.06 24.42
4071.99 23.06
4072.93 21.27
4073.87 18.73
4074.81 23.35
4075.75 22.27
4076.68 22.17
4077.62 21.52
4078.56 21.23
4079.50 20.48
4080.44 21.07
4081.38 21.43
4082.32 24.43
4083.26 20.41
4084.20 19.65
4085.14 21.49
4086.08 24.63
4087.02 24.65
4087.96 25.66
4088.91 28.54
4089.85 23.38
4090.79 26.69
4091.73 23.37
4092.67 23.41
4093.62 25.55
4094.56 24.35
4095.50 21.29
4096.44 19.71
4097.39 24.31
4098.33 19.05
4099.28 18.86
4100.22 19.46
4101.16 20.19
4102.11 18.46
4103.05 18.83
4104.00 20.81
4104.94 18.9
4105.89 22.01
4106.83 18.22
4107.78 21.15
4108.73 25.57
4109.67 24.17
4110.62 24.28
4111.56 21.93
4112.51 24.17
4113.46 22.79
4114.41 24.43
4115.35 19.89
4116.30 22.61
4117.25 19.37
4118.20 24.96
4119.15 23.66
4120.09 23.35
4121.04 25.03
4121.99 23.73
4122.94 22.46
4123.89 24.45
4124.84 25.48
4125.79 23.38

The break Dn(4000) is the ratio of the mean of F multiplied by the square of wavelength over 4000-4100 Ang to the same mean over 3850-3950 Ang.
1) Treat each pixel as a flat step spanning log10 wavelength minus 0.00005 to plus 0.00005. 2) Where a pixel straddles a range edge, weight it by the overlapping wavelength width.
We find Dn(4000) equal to 1.91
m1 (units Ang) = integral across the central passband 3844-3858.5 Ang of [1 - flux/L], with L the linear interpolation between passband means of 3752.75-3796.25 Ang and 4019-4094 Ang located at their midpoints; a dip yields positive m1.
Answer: 4.4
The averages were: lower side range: 13.9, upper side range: 22.7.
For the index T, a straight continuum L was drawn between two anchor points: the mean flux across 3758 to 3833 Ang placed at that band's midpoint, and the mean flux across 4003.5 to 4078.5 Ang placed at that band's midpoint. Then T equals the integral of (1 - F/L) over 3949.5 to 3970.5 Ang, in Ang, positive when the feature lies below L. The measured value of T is 7.4 Ang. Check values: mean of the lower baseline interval 13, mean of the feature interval 12.6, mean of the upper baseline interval 22.7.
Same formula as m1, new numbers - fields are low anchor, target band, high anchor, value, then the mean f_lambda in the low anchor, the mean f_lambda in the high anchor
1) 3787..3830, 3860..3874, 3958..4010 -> 2.9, 12.4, 17.3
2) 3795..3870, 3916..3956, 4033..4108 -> 9.5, 11.3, 22.1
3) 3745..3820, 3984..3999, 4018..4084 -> -0.9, 13.3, 22.5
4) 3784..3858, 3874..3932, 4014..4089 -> 5.0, 11.7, 22.7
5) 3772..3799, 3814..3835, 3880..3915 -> 6.6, 14.3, 15.3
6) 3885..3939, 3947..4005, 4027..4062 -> 5.0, 13.8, 22.4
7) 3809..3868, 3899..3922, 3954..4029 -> -2.8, 10.8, 19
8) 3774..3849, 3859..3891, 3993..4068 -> 7.7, 12.3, 22.8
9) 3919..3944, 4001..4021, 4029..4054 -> -4.8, 10.1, 22.4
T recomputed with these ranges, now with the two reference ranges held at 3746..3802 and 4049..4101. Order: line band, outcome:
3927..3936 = 5.31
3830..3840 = 4.27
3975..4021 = -3.45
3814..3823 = 1.57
